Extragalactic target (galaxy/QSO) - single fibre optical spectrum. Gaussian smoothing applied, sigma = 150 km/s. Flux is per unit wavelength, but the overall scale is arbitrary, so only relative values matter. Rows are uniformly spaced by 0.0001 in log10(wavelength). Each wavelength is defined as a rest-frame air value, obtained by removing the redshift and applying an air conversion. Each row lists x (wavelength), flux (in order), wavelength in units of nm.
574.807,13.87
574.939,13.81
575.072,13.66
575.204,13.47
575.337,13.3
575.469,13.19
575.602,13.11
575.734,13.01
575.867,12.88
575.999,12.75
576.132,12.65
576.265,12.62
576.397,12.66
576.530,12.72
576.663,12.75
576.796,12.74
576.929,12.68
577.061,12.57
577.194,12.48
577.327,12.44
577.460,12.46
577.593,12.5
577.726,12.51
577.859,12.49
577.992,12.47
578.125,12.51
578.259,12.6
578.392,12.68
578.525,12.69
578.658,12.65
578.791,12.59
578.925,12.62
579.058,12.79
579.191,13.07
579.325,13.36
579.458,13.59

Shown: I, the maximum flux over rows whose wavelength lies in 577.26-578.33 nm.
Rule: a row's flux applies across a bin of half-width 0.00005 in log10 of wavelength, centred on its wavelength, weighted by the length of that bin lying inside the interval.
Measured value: 12.6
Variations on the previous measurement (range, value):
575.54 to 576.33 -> 13.11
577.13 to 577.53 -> 12.48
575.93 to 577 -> 12.75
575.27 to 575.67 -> 13.3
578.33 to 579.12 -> 12.79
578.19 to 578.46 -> 12.68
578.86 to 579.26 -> 13.07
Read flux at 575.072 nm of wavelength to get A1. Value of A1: 13.66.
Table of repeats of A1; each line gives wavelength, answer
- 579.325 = 13.36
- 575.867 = 12.88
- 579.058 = 12.79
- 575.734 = 13.01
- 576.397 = 12.66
